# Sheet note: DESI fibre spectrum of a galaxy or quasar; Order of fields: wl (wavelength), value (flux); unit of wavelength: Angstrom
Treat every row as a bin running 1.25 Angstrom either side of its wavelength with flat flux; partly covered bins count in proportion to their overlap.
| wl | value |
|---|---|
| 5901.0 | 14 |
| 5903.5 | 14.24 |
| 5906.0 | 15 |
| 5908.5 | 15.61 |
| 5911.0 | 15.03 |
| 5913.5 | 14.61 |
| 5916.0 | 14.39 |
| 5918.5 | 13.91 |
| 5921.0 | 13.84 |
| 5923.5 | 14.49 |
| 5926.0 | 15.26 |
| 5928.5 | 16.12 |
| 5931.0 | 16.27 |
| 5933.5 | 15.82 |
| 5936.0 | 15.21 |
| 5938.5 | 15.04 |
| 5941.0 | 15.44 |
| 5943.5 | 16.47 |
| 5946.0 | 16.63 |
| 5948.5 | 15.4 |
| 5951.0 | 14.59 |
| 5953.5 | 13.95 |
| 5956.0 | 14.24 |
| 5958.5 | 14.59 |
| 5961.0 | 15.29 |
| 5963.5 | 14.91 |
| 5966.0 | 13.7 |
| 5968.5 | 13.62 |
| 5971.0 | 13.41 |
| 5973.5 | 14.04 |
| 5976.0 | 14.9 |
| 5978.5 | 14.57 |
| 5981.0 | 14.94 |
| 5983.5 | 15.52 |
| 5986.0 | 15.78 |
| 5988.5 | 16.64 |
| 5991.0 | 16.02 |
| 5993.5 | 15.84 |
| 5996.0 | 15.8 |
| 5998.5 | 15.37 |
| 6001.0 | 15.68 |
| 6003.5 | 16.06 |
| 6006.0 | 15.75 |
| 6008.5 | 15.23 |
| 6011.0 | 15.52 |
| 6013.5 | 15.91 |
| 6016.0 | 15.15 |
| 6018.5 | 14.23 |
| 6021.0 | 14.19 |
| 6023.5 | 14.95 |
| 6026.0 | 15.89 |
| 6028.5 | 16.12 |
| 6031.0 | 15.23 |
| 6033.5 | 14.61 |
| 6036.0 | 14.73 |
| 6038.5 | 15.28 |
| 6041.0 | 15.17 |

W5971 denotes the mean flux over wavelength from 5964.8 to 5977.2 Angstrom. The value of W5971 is 13.9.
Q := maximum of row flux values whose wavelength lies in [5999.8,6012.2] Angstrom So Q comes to 16.06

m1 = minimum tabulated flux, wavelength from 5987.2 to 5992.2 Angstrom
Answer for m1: 16.02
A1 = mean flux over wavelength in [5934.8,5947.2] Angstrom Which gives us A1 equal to 15.8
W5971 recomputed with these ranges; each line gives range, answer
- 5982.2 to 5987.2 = 15.6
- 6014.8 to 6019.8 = 14.7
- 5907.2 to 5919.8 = 14.7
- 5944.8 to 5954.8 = 15.1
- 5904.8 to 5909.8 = 15.3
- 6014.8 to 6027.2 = 14.9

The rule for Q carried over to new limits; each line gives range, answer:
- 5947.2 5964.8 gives 15.4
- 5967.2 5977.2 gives 14.9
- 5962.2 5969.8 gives 14.91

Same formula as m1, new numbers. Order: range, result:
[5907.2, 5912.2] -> 15.03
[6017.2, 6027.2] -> 14.19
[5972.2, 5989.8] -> 14.04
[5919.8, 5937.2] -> 13.84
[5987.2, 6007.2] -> 15.37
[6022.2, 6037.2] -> 14.61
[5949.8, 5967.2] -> 13.7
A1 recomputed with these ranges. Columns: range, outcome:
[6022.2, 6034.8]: 15.4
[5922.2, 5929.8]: 15.3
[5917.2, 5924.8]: 14.1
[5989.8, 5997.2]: 15.9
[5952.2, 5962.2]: 14.5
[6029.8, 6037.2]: 14.9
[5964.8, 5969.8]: 13.7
